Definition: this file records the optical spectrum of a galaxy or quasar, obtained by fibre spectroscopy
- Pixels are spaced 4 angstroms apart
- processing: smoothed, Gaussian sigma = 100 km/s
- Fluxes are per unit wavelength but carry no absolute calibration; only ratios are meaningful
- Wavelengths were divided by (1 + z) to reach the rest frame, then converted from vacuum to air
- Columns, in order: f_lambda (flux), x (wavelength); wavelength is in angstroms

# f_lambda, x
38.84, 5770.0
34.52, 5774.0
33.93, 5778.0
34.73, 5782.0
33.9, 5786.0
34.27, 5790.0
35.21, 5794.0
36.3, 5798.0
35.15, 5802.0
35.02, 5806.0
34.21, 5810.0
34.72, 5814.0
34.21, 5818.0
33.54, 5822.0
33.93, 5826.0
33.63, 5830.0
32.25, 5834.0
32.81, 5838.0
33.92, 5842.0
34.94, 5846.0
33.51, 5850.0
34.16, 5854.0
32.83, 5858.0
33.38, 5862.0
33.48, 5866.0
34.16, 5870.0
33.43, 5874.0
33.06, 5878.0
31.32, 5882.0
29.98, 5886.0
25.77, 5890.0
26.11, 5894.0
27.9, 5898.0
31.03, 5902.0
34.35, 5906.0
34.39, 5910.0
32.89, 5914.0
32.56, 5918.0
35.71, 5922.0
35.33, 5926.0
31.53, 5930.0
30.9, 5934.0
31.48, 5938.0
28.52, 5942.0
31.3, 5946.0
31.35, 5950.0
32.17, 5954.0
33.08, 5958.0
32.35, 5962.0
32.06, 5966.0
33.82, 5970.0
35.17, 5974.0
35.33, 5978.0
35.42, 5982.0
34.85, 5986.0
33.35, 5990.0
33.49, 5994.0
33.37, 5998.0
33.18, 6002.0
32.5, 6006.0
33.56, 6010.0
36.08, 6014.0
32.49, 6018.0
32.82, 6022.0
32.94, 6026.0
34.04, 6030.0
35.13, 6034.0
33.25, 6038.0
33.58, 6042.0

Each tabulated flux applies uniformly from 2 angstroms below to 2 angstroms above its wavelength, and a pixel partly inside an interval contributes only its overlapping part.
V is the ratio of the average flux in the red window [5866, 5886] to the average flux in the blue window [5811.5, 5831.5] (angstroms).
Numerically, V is 0.96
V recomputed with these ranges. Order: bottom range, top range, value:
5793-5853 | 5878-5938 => 0.92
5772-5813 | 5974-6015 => 0.98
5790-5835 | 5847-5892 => 0.94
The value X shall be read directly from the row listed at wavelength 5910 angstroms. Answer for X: 34.39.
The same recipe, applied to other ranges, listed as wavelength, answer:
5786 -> 33.9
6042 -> 33.58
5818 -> 34.21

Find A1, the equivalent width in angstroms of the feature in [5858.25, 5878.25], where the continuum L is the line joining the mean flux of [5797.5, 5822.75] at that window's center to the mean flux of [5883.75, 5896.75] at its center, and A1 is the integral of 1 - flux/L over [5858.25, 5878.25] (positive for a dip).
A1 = -2.8 angstroms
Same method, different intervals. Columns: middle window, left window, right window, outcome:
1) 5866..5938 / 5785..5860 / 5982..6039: 4.5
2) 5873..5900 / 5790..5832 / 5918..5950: 2.9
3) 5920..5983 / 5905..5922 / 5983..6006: 1.7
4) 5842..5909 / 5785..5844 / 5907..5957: 2.7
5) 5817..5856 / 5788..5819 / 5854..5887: 0.3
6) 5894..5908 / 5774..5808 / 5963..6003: 1.6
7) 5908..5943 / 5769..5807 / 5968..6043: 1.7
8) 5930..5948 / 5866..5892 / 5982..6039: 1.0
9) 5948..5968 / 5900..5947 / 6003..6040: 0.4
